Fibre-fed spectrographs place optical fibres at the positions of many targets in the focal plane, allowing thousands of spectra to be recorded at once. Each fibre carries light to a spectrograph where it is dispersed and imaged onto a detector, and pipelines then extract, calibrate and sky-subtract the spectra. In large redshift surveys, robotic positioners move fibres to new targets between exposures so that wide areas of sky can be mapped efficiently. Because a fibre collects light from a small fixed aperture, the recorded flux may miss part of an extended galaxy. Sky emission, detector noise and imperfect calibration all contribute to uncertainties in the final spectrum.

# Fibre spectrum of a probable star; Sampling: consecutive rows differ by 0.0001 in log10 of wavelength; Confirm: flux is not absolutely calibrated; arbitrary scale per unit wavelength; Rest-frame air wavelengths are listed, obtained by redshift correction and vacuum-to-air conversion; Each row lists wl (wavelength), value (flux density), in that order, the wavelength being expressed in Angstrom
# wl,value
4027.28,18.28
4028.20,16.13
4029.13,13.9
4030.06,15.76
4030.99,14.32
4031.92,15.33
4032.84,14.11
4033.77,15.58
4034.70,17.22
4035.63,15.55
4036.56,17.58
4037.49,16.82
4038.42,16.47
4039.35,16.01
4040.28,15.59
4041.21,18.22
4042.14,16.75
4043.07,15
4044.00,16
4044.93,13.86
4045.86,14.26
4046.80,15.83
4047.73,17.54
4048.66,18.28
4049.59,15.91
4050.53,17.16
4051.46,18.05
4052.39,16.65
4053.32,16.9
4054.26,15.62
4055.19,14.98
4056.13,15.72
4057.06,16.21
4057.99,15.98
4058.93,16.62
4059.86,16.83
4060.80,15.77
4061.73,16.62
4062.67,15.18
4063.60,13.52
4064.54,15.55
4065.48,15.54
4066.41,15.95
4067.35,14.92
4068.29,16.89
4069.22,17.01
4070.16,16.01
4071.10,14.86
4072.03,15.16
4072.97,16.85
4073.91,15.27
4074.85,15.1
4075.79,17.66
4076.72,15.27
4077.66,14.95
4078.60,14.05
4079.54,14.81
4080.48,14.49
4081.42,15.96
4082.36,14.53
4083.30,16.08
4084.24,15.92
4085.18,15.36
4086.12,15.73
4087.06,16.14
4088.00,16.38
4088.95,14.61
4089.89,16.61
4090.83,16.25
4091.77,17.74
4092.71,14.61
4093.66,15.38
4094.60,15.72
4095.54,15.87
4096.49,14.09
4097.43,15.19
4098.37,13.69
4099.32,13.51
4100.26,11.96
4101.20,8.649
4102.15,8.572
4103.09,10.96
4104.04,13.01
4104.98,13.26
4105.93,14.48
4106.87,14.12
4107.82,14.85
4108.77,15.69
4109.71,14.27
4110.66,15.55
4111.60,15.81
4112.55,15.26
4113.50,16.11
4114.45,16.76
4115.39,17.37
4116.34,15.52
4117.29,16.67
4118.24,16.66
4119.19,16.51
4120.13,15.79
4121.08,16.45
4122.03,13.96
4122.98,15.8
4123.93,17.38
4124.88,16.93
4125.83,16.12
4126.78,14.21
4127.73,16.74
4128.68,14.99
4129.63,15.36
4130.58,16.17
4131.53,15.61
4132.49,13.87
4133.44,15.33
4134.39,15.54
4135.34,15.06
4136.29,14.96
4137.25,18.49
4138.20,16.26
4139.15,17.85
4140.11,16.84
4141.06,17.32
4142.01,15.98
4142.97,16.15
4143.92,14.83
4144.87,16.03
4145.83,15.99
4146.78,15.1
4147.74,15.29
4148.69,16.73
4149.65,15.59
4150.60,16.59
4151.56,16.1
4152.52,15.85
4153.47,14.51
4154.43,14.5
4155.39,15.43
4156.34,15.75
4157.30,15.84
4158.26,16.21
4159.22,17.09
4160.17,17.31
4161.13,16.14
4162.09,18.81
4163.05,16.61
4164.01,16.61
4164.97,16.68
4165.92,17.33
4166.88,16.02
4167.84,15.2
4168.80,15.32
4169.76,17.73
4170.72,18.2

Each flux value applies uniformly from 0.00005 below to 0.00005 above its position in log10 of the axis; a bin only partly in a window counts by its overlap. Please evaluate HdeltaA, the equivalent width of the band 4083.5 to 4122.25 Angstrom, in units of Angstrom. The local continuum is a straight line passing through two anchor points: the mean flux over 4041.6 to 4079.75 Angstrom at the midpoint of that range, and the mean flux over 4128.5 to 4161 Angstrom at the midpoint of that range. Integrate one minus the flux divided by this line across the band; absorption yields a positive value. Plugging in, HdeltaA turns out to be 2.4 Angstrom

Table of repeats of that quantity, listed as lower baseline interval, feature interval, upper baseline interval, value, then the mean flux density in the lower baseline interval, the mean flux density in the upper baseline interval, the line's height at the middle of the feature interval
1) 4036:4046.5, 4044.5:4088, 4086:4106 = -1.9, 16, 14.2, 15.2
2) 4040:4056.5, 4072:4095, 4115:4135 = 0.6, 16.2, 15.8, 16.1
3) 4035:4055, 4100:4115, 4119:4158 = 2.1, 16.4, 15.8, 16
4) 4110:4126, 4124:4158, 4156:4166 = 1.3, 16.1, 16.8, 16.5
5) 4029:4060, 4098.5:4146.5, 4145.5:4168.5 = 2.7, 16.1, 16.1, 16.1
